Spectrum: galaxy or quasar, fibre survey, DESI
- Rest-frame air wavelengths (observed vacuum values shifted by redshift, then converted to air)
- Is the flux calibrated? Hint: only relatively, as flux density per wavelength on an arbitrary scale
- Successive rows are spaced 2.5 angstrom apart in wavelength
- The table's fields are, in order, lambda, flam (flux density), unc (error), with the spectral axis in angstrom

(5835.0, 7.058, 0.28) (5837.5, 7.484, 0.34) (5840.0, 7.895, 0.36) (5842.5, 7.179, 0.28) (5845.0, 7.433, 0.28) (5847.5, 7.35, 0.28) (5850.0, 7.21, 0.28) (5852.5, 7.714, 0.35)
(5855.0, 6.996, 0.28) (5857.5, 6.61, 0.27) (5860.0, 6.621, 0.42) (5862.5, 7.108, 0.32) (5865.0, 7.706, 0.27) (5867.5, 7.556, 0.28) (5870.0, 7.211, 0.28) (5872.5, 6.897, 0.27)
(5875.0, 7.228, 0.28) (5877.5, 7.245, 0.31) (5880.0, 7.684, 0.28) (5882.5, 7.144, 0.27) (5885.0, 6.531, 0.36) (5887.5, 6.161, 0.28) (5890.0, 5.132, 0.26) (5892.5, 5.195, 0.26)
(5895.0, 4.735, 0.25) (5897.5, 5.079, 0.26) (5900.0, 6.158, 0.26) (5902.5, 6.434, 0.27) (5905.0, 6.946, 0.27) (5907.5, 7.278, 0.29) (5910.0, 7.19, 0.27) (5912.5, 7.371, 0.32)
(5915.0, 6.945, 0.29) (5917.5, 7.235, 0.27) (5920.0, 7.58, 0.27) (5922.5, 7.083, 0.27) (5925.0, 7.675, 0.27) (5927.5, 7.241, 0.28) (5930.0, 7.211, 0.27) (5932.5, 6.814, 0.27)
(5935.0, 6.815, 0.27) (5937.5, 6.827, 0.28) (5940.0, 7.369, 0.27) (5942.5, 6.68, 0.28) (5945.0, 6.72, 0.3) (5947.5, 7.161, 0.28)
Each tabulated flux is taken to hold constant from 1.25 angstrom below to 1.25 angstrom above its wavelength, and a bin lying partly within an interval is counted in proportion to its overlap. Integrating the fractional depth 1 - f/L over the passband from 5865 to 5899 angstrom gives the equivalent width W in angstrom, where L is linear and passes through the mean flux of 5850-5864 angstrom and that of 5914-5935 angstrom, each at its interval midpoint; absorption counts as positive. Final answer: 2.9 angstrom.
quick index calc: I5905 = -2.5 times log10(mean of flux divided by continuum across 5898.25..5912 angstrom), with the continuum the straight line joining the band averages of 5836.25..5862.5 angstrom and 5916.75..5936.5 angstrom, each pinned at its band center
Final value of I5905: 0.07 mag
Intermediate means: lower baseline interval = 7.24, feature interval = 6.77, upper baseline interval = 7.2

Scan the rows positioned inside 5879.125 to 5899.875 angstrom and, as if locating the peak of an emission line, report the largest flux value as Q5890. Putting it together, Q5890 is 7.684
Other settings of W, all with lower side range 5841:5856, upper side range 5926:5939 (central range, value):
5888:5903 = 3.58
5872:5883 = -0.08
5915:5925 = -0.36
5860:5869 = -0.08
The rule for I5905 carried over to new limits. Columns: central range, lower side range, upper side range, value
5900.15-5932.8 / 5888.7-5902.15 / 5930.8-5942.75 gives -0.16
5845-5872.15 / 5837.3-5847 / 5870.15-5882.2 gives 0.02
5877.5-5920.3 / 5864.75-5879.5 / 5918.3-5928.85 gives 0.13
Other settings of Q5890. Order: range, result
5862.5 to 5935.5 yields 7.706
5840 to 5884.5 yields 7.895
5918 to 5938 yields 7.675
